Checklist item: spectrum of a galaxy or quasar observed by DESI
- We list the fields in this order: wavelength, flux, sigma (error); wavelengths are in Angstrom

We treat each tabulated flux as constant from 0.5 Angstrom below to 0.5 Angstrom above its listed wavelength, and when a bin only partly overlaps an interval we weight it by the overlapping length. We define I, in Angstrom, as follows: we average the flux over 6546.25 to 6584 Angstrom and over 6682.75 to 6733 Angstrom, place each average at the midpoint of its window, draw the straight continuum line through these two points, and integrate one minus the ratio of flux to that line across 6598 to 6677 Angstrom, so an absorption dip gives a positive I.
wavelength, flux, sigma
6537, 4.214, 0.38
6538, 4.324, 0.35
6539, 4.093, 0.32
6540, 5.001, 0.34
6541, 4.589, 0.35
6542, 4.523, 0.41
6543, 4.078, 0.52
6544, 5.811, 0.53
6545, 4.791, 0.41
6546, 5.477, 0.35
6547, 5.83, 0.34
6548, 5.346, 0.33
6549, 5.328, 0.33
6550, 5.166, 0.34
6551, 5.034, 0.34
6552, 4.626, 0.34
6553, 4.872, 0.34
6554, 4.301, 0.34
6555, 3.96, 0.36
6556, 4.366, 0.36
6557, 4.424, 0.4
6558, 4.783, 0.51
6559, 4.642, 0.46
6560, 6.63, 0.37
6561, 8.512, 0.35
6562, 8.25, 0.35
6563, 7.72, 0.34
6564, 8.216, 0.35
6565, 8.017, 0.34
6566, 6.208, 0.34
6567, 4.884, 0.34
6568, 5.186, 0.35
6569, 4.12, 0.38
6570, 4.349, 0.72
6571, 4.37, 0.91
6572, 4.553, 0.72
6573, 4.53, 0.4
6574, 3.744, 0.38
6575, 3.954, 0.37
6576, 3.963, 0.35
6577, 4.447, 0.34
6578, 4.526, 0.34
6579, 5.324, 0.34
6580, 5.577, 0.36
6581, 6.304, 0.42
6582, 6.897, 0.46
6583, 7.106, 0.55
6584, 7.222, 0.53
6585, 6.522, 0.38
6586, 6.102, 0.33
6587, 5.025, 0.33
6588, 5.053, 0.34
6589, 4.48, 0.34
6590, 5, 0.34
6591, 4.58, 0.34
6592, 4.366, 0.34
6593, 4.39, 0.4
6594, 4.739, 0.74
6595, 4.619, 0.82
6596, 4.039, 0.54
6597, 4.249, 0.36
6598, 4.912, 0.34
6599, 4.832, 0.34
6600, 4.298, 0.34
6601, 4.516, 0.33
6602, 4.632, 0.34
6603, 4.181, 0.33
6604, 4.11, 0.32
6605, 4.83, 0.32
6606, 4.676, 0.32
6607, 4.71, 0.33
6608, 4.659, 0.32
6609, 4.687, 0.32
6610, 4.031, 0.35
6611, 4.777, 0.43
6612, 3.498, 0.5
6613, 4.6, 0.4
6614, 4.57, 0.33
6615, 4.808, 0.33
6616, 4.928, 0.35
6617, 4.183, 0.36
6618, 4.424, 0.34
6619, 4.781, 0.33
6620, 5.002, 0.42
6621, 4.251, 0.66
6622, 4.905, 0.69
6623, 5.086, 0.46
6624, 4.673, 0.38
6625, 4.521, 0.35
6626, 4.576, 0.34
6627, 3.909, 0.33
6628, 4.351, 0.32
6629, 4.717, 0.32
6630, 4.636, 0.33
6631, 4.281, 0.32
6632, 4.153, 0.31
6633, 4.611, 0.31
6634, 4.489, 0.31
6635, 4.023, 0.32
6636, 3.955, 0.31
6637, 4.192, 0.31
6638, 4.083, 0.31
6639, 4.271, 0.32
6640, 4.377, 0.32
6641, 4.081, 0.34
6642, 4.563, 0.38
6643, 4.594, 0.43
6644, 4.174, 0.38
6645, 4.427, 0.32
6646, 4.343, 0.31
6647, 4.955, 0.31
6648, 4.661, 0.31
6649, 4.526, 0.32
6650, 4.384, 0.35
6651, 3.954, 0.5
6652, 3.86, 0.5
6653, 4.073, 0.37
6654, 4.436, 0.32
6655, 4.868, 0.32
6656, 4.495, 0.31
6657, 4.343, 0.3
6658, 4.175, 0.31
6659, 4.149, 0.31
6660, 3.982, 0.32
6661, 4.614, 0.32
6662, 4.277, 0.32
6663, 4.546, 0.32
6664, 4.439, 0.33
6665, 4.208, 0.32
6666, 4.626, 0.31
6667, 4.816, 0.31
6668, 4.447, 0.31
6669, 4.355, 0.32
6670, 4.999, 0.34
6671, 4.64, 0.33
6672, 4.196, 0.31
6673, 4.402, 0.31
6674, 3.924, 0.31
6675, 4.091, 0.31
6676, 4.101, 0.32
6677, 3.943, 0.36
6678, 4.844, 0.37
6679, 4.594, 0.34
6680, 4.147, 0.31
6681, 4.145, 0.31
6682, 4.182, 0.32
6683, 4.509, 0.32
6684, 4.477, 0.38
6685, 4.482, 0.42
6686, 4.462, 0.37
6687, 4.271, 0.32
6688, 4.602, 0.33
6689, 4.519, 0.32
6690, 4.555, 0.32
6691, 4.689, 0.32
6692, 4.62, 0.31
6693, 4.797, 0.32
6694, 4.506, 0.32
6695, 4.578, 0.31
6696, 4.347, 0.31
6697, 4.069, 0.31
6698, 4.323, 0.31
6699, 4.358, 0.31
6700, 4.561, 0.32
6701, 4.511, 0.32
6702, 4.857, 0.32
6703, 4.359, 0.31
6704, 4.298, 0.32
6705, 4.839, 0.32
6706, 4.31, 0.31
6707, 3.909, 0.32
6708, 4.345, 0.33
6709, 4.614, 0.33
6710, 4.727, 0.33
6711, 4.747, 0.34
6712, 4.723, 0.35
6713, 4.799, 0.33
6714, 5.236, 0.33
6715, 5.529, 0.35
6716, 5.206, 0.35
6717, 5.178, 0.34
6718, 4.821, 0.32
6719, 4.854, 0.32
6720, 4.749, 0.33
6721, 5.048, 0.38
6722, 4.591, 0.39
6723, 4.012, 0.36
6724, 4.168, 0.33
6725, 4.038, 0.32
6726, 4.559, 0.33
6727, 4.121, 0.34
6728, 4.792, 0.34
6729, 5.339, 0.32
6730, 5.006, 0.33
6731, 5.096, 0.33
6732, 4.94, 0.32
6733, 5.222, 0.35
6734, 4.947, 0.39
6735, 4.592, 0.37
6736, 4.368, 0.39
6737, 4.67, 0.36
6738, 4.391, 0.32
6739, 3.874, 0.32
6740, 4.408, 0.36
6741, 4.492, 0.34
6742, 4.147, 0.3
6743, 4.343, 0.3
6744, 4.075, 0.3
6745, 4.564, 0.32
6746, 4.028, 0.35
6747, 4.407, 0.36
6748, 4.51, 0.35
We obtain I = 9.3 Angstrom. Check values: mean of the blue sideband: 5.43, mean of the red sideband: 4.63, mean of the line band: 4.43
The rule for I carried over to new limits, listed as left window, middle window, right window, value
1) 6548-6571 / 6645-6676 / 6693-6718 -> 3.37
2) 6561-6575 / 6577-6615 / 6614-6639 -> 1.64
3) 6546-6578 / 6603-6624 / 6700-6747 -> 2.10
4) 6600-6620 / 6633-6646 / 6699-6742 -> 0.76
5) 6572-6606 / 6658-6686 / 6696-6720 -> 2.16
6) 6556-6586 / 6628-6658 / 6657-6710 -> 3.13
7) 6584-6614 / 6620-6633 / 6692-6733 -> 0.45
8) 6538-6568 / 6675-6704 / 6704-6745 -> 2.26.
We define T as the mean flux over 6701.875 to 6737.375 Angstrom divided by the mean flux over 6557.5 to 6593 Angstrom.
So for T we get 0.85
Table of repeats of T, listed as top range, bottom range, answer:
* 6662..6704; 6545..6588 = 0.81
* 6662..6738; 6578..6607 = 0.90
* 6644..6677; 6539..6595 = 0.83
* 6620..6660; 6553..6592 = 0.81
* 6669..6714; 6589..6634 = 0.99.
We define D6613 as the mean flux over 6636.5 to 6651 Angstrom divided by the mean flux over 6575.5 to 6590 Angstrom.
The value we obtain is 0.8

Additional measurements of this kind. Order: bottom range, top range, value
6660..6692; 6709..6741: 1.07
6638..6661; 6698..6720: 1.08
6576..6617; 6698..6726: 0.95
